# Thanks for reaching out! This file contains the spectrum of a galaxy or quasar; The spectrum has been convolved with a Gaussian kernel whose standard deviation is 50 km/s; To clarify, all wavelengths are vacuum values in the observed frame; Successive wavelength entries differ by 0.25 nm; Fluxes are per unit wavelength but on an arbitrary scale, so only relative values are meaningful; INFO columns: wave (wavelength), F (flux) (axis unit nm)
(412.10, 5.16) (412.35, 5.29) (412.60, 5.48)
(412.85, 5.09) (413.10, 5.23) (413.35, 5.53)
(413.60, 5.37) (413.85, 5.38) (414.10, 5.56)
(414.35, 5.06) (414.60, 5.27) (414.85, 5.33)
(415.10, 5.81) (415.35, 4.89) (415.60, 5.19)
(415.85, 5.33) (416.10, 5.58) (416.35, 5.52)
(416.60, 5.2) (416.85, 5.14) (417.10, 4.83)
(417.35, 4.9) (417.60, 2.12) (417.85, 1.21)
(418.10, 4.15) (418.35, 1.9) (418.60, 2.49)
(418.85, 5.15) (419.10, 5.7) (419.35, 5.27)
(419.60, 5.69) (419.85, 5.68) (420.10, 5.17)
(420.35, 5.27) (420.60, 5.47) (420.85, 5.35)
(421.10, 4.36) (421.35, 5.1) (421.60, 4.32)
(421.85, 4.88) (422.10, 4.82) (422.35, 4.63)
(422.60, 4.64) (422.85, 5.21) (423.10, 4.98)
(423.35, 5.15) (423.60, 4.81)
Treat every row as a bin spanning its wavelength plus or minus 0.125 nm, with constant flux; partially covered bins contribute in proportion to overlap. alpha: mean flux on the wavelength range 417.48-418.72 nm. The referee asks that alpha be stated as 2.37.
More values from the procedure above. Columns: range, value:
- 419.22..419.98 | 5.55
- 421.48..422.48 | 4.66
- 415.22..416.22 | 5.25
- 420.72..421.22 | 4.87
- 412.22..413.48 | 5.32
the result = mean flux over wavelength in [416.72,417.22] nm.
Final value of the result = 4.99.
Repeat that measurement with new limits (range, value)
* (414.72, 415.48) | 5.34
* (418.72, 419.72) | 5.44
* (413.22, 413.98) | 5.43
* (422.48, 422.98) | 4.93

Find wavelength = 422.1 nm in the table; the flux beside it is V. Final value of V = 4.82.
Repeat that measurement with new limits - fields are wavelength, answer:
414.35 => 5.06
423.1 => 4.98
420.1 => 5.17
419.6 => 5.69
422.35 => 4.63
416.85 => 5.14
